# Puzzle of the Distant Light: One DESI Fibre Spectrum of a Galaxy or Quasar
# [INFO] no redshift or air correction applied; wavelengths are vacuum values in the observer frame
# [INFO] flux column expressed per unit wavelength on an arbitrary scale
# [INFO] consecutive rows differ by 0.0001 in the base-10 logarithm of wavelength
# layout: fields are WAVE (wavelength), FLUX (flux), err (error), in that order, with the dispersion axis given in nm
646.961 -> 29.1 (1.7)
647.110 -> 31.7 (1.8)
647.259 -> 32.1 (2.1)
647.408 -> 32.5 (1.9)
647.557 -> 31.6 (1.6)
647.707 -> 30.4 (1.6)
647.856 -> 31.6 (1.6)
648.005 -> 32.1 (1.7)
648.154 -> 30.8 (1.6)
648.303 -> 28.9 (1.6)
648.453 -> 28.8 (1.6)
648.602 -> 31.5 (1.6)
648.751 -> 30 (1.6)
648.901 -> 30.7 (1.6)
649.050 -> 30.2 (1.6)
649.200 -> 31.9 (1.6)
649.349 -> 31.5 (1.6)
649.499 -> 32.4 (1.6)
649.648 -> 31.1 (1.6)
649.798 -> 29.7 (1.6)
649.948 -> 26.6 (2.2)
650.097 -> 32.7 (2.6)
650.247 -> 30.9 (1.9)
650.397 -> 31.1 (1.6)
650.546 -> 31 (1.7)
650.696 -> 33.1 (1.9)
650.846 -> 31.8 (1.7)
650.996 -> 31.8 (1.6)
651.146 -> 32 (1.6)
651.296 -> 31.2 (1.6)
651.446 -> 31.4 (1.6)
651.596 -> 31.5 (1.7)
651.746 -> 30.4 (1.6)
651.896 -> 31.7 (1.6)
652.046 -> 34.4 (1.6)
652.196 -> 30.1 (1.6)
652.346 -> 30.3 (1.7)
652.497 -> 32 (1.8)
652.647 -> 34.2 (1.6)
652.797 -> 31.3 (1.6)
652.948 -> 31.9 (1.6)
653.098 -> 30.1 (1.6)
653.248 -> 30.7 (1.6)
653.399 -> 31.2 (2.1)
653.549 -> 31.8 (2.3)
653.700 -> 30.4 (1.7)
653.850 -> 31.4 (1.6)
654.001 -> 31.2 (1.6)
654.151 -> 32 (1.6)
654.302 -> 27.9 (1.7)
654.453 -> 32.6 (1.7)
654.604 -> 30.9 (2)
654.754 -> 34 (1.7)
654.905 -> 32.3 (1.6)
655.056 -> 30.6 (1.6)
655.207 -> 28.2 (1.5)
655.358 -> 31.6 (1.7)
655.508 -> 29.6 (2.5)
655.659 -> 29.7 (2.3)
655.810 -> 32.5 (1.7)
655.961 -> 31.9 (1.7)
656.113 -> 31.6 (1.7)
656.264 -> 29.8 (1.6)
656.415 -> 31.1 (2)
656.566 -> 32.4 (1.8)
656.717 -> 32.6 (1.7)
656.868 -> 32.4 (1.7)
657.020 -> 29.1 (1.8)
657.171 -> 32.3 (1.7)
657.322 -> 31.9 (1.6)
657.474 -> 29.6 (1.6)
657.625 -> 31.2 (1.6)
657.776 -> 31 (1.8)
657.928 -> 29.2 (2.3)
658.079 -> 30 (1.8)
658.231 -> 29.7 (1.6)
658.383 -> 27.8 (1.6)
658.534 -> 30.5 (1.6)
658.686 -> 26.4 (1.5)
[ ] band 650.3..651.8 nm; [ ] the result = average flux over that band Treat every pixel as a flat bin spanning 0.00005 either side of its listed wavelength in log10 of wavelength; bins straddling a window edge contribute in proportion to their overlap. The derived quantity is 31.5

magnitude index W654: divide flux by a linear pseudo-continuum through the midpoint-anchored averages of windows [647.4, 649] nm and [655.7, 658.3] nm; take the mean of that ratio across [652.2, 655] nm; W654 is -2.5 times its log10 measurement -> -0.02 mag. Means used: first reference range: 30.7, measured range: 31.4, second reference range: 31.1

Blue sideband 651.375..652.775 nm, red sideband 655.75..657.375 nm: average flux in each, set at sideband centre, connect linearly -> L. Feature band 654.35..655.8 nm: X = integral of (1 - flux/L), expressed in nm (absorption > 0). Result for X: 0.03 nm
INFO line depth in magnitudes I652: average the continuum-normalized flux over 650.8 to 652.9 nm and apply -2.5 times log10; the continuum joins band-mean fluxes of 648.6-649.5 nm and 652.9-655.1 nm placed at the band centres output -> -0.02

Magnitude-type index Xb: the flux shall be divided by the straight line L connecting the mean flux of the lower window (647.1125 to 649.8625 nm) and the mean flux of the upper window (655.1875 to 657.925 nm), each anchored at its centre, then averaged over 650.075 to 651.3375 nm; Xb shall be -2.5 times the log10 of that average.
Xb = -0.02 mag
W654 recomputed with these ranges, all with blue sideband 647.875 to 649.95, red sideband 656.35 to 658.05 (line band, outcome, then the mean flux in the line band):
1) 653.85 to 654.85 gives -0.02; 31.4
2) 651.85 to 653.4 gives -0.03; 31.6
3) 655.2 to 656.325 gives 0.01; 30.8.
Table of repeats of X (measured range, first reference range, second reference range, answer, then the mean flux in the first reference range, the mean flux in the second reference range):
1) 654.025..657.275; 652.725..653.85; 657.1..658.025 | -0.03 nm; 31.1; 30.9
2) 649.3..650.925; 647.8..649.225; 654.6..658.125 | -0.02 nm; 30.6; 31.1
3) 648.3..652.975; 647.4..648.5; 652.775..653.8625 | -0.04 nm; 30.8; 31.1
